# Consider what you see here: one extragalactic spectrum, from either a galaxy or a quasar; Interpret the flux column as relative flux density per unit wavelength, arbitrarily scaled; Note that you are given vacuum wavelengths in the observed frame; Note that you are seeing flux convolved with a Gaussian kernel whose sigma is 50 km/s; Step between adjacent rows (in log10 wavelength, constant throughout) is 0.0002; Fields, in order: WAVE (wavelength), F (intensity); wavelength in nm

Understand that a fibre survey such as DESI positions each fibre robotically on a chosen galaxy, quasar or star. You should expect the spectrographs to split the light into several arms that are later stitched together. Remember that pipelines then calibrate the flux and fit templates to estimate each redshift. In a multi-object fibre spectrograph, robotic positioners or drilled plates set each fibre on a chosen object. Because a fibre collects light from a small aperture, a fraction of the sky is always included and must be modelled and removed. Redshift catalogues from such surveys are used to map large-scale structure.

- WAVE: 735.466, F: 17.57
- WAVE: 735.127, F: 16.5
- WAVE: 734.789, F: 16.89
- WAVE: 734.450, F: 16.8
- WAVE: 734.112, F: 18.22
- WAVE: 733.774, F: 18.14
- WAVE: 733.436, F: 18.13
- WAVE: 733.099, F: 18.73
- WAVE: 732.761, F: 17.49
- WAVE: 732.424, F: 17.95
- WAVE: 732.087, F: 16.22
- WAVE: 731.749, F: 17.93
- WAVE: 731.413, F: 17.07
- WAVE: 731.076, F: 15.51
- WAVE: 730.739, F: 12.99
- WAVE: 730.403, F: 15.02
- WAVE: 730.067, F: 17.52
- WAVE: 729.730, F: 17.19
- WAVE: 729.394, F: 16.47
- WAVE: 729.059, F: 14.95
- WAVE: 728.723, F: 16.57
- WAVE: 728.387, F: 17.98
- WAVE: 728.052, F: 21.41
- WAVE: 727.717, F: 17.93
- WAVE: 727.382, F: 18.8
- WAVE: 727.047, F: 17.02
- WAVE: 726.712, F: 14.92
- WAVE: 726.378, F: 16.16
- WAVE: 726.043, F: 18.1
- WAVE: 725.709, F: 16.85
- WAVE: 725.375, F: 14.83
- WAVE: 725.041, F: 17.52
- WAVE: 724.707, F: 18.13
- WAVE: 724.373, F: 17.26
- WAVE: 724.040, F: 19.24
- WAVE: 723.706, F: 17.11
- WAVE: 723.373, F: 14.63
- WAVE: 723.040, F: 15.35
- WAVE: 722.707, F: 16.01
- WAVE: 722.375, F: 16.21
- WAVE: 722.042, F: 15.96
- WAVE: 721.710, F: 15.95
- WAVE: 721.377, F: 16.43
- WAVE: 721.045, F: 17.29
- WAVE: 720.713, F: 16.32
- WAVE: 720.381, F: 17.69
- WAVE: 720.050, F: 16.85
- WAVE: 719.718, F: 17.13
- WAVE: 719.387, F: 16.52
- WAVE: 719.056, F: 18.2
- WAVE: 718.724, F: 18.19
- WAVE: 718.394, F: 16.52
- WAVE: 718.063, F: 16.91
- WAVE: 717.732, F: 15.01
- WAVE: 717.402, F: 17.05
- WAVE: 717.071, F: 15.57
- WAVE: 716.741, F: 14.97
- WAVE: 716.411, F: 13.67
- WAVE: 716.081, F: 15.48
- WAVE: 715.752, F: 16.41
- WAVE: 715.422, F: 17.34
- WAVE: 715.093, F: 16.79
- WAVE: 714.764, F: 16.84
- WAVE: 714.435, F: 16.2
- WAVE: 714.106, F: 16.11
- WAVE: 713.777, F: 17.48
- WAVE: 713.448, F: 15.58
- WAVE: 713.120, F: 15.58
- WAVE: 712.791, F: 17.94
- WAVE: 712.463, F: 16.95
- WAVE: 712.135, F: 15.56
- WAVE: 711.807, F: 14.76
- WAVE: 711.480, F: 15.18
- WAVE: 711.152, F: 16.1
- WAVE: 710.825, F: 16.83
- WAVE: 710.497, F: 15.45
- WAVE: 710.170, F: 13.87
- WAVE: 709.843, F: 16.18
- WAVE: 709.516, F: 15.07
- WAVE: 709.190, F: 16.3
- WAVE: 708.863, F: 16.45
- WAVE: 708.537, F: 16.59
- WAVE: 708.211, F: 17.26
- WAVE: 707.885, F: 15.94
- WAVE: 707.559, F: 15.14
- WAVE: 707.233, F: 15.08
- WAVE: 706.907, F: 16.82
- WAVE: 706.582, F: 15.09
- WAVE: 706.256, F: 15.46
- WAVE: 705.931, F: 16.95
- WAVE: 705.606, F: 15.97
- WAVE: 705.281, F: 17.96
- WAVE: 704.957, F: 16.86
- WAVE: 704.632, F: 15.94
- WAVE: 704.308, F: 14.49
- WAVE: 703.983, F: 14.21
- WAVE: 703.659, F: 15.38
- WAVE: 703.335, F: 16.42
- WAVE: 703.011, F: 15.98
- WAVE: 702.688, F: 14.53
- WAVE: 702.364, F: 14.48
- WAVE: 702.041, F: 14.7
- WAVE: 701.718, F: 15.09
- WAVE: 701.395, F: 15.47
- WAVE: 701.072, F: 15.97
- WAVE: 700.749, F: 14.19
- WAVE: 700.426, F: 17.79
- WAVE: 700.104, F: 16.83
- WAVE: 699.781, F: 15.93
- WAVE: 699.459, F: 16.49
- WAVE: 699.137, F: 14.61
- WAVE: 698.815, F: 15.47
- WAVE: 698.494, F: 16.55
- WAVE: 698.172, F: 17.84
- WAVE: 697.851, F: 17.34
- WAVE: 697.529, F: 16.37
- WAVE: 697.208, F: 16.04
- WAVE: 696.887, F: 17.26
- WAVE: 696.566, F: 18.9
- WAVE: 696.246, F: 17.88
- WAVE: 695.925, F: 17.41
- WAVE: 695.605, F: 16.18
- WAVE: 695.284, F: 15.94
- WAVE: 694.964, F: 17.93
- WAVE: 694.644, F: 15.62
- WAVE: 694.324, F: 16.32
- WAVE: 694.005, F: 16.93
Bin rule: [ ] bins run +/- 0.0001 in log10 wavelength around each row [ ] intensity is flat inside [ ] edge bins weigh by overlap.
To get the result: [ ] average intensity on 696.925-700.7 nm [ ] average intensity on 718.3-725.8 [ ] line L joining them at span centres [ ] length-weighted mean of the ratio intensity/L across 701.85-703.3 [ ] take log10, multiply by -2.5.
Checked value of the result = 0.10 mag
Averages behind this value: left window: 16.4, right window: 16.8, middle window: 15.1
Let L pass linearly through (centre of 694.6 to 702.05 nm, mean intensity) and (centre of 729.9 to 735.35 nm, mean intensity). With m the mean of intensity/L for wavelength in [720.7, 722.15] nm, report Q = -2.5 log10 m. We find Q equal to 0.025 mag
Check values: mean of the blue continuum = 16.5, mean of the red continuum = 17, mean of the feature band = 16.4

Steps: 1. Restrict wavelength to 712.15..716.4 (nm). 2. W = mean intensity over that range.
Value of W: 16.4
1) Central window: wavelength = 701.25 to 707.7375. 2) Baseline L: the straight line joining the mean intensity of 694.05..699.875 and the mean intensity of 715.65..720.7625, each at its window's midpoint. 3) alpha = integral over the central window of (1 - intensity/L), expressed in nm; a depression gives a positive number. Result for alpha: 0.385 nm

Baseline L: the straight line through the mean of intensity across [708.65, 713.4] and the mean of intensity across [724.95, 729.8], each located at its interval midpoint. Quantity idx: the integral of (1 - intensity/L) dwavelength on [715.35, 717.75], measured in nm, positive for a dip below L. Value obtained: 0.09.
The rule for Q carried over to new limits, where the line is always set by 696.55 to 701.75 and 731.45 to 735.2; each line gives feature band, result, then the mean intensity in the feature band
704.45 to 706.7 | 0.01 mag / 16.3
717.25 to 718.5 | 0.04 mag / 16.4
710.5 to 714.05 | 0.04 mag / 16.2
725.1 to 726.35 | 0.04 mag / 16.6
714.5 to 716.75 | 0.06 mag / 16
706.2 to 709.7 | 0.05 mag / 15.9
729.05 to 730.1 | 0.05 mag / 16.6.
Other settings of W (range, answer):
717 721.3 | 16.9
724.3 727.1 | 16.7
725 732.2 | 16.8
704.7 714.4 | 16.1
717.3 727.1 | 16.7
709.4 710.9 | 15.4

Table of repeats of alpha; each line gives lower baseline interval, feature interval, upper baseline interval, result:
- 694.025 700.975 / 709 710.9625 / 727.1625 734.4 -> 0.144 nm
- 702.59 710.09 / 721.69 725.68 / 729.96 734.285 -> 0.021 nm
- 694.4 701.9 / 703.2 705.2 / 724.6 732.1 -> 0.110 nm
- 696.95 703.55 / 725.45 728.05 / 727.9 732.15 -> -0.112 nm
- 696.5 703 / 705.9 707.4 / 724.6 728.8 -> 0.056 nm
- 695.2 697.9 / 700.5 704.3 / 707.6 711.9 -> 0.311 nm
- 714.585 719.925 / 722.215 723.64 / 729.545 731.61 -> 0.048 nm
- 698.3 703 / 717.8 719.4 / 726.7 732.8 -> -0.076 nm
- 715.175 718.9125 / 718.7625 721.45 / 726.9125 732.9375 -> -0.131 nm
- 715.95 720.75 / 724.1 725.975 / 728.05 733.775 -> -0.049 nm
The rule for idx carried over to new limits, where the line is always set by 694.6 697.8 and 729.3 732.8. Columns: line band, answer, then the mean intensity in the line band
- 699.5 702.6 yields 0.24 nm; 15.6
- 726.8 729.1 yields -0.19 nm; 17.9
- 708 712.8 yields 0.23 nm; 16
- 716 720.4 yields 0.07 nm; 16.4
